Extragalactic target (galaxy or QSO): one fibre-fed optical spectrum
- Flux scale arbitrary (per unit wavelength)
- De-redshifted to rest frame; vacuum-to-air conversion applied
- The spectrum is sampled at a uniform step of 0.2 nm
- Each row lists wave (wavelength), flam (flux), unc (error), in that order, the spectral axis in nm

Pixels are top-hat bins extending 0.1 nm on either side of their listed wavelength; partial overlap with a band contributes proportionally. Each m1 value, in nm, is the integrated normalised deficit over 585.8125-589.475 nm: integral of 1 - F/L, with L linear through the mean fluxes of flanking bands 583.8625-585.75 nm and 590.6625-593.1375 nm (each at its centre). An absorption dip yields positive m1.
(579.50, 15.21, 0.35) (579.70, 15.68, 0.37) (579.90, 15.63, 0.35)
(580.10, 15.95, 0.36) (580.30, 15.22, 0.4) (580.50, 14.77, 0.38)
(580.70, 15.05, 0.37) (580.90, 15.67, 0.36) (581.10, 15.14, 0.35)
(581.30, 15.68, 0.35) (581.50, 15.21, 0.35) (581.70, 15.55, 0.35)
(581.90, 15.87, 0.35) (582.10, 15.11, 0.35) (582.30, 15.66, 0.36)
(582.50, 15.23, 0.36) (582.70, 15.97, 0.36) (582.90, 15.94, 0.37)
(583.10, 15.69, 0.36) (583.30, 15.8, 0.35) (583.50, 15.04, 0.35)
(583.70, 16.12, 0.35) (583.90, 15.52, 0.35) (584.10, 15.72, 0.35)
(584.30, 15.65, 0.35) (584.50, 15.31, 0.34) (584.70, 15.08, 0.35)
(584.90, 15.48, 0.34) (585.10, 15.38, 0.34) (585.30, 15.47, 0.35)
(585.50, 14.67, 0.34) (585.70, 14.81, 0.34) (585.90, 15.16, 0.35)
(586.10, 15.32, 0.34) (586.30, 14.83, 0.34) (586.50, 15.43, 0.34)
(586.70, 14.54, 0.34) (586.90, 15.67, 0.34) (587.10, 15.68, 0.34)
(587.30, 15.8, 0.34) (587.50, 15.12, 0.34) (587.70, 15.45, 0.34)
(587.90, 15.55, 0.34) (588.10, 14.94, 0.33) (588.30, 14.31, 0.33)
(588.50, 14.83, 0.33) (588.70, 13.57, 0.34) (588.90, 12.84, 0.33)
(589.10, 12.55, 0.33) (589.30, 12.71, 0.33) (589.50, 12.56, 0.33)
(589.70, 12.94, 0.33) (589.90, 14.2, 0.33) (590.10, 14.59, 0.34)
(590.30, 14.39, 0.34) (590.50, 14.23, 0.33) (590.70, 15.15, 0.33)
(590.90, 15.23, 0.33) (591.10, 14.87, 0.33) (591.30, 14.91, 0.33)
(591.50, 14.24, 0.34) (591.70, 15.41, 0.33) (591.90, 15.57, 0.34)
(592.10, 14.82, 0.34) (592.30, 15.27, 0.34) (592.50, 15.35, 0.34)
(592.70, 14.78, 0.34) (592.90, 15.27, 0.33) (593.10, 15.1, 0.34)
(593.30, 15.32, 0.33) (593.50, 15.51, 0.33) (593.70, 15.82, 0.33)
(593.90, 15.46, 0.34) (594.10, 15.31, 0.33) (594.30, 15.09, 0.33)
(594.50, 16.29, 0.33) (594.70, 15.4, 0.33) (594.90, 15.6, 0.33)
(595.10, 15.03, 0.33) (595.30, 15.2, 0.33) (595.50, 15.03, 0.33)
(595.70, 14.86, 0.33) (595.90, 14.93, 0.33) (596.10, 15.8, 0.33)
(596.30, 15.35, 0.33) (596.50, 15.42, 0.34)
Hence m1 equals 0.140 nm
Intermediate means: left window 15.3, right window 15.1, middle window 14.6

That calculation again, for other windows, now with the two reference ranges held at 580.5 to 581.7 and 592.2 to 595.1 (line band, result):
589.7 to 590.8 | 0.07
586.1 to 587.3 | 0.00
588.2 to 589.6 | 0.18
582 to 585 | -0.04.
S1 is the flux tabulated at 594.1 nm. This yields 15.31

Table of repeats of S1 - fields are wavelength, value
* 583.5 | 15.04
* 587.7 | 15.45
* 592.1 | 14.82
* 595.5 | 15.03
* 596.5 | 15.42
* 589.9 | 14.2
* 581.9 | 15.87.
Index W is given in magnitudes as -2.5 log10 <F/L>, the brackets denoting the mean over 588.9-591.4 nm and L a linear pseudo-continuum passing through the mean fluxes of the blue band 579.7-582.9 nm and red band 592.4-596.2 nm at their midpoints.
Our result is 0.10 mag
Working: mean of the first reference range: 15.5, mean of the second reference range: 15.3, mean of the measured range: 14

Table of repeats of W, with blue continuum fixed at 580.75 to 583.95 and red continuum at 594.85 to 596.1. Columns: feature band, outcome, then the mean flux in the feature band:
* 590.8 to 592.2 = 0.02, 15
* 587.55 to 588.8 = 0.04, 14.8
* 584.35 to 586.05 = 0.02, 15.2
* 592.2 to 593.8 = -0.01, 15.3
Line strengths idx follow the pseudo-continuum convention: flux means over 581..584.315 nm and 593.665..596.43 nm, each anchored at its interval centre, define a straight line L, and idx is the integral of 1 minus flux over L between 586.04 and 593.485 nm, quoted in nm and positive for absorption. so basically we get 0.367 nm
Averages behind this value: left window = 15.6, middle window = 14.7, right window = 15.4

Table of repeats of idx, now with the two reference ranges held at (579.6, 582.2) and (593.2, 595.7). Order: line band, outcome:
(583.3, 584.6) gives -0.013 nm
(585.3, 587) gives 0.037 nm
